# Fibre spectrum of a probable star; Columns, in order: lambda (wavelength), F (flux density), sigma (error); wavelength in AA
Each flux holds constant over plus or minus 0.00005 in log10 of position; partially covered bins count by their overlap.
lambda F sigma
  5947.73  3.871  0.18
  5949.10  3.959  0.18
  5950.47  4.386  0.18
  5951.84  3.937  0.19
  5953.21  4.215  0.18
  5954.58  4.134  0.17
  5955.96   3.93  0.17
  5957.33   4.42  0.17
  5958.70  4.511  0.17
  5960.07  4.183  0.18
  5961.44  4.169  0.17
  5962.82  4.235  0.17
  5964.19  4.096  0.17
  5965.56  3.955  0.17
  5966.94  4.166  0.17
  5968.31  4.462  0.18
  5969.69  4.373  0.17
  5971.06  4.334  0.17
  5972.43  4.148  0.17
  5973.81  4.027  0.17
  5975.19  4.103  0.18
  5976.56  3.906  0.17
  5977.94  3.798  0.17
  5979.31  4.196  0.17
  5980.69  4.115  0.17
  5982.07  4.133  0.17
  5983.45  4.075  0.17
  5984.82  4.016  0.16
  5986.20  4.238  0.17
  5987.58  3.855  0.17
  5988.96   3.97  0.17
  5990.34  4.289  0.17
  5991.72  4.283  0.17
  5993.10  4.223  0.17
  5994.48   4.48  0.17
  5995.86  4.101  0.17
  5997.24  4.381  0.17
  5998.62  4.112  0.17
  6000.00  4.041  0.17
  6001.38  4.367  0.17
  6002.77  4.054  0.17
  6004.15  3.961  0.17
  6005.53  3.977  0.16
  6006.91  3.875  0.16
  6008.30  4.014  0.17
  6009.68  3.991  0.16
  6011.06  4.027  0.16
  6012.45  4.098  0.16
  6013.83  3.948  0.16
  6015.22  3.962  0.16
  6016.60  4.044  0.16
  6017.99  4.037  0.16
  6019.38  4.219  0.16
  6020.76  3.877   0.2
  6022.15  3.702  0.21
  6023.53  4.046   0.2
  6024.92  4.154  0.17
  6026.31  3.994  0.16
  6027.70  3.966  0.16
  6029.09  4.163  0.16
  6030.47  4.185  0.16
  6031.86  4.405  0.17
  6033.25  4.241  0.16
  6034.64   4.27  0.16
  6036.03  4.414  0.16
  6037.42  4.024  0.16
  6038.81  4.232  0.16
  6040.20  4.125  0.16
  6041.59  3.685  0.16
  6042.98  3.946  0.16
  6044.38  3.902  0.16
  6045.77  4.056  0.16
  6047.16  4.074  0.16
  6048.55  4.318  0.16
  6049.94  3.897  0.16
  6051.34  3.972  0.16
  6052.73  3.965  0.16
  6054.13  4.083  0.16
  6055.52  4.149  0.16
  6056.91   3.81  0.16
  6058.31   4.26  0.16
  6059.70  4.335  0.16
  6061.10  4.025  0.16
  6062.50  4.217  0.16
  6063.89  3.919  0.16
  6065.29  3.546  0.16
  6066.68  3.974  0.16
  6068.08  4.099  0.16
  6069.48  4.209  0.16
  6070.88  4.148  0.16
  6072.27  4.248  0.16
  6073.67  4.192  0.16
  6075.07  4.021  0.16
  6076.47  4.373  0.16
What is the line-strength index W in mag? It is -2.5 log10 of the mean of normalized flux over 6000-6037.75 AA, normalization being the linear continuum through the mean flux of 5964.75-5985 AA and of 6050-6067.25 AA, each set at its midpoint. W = 0.00 mag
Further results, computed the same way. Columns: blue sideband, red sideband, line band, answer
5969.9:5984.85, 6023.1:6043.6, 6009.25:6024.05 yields 0.03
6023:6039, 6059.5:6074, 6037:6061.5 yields 0.02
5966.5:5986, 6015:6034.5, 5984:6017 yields 0.00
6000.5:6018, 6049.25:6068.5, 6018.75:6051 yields -0.02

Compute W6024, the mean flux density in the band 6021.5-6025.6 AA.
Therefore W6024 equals 3.97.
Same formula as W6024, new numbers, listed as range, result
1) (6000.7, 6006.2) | 4.09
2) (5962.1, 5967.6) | 4.11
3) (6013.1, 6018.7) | 4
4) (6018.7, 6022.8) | 3.94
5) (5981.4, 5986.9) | 4.12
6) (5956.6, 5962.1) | 4.32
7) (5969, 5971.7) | 4.36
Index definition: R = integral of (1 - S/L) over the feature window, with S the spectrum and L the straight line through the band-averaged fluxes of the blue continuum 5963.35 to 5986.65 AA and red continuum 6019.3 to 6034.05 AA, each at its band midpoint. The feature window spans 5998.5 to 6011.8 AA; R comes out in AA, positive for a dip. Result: 0.20 AA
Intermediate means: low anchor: 4.13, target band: 4.04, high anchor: 4.08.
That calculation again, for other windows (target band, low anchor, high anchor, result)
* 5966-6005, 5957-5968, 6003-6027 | -0.2 AA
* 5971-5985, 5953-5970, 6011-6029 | 0.3 AA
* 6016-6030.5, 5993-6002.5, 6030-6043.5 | 0.5 AA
